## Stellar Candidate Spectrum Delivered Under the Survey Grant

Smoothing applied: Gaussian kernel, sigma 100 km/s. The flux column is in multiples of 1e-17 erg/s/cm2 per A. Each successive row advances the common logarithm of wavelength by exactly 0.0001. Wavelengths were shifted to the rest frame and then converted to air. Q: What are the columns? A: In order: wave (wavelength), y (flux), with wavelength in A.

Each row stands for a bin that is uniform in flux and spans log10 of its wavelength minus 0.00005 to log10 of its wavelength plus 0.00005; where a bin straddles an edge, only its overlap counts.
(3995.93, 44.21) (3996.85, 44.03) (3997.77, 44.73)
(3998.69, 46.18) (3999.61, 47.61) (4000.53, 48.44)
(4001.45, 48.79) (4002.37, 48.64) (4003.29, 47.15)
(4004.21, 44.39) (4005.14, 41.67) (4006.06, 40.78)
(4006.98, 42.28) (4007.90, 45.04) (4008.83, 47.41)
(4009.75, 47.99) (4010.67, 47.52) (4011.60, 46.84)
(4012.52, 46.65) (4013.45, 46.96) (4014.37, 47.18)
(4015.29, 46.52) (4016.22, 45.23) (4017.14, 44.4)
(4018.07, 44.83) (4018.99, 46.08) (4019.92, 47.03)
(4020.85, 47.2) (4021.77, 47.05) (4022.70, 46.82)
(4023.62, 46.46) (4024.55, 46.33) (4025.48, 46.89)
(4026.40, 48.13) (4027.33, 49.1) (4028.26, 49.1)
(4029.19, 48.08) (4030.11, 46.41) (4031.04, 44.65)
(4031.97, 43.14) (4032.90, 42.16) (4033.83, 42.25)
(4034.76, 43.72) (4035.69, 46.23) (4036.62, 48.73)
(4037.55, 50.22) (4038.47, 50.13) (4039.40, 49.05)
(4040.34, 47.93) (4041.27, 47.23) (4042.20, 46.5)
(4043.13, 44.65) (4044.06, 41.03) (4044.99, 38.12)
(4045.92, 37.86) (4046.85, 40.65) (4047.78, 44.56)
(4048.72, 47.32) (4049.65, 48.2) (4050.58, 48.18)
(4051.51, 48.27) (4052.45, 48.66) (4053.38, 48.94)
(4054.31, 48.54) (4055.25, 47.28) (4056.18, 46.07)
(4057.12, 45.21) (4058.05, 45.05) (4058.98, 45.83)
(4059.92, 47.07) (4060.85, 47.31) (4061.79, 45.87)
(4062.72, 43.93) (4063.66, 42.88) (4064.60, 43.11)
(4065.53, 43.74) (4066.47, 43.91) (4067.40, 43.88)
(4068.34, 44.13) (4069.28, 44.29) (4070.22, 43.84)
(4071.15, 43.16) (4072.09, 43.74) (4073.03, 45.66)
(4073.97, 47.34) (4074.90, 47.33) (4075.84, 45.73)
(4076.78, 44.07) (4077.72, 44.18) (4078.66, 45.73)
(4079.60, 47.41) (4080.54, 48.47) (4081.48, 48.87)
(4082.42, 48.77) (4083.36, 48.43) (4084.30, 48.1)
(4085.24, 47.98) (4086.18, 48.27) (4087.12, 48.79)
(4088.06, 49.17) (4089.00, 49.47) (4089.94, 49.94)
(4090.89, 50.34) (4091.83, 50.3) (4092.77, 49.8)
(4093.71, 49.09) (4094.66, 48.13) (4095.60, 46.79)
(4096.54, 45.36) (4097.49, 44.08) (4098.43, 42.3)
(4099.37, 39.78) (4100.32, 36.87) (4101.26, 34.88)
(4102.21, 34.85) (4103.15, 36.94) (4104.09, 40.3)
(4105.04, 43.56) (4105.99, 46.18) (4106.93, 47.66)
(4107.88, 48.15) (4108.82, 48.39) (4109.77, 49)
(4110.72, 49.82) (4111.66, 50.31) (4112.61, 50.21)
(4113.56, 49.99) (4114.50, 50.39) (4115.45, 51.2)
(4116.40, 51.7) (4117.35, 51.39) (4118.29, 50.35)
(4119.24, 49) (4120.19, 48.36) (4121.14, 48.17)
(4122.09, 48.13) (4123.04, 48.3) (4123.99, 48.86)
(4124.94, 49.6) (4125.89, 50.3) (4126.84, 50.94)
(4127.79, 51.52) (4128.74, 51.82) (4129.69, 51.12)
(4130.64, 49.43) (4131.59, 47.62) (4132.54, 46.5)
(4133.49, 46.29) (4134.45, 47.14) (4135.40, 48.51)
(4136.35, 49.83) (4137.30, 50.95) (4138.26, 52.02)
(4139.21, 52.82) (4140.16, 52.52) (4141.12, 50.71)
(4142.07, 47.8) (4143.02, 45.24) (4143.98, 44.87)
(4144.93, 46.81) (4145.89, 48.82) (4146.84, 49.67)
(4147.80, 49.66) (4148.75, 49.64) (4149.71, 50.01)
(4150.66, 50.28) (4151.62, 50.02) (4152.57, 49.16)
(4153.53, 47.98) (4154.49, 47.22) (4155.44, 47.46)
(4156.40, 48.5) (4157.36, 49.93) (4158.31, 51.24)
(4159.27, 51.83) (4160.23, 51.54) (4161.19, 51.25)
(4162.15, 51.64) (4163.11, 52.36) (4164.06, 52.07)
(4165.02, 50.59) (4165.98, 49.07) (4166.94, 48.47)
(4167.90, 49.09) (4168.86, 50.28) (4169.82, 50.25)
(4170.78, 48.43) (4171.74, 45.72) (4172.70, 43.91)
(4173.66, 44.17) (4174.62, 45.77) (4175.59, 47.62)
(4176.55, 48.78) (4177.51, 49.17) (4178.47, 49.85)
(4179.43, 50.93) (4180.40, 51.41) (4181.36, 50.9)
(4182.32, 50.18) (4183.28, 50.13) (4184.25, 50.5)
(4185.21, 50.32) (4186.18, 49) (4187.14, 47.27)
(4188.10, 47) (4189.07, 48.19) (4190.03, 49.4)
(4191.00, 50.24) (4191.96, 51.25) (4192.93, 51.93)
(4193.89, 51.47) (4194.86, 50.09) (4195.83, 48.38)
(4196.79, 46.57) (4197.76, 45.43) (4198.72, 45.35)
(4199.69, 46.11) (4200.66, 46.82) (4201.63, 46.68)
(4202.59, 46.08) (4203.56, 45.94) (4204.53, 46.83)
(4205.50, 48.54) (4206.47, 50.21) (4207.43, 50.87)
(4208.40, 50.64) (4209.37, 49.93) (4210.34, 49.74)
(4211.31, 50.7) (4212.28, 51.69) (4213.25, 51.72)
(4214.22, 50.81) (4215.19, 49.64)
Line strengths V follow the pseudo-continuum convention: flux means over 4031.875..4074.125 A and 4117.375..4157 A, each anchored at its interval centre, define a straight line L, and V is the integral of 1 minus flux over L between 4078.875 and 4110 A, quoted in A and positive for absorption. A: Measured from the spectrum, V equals 0.8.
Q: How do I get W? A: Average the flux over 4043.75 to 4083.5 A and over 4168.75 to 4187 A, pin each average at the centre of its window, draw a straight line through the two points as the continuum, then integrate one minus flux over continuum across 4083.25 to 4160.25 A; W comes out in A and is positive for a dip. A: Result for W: -1.6 A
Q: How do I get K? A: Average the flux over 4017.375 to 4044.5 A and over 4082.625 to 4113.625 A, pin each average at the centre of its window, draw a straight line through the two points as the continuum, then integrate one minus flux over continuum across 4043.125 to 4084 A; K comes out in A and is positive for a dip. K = 0.8 A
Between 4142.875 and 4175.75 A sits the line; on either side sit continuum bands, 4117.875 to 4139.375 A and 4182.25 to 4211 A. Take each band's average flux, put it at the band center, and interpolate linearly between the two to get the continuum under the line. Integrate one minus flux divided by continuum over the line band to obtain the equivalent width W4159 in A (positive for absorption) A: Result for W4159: 0.1 A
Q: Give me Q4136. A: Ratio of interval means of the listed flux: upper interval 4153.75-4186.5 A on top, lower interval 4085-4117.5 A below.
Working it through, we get 1.1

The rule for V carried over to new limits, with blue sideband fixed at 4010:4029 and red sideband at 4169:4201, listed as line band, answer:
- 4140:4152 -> -0.2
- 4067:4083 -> 0.6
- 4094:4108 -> 1.6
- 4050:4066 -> 0.3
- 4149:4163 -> -0.5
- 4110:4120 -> -0.5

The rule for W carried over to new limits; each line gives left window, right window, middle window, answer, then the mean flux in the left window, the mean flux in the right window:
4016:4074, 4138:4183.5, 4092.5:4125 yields 0.85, 45.7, 49.3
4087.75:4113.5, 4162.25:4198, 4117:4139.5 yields -1.27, 45.7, 49.1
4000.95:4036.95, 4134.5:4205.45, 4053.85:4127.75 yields 1.32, 46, 49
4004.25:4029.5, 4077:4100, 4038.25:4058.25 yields 0.38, 46.2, 47.4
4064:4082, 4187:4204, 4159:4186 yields -1.13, 45.2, 48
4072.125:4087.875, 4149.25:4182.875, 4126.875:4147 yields -0.24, 47.1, 49.4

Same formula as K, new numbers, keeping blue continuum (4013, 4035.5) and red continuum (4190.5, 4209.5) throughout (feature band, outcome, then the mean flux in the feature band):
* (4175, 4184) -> -0.3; 49.8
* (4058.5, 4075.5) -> 0.7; 44.8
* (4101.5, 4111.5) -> 0.6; 44.5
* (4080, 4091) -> -0.5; 48.8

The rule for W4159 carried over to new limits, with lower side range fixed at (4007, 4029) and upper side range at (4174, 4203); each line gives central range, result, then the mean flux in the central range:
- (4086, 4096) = -0.3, 49.1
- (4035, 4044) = -0.1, 47.4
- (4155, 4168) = -0.5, 50.4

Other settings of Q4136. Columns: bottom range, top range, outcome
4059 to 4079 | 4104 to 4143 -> 1.10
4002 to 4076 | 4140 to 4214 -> 1.07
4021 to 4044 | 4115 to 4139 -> 1.06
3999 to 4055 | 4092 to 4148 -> 1.03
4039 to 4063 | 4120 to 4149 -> 1.07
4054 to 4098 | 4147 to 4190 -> 1.06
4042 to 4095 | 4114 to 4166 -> 1.07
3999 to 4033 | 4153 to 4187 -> 1.07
